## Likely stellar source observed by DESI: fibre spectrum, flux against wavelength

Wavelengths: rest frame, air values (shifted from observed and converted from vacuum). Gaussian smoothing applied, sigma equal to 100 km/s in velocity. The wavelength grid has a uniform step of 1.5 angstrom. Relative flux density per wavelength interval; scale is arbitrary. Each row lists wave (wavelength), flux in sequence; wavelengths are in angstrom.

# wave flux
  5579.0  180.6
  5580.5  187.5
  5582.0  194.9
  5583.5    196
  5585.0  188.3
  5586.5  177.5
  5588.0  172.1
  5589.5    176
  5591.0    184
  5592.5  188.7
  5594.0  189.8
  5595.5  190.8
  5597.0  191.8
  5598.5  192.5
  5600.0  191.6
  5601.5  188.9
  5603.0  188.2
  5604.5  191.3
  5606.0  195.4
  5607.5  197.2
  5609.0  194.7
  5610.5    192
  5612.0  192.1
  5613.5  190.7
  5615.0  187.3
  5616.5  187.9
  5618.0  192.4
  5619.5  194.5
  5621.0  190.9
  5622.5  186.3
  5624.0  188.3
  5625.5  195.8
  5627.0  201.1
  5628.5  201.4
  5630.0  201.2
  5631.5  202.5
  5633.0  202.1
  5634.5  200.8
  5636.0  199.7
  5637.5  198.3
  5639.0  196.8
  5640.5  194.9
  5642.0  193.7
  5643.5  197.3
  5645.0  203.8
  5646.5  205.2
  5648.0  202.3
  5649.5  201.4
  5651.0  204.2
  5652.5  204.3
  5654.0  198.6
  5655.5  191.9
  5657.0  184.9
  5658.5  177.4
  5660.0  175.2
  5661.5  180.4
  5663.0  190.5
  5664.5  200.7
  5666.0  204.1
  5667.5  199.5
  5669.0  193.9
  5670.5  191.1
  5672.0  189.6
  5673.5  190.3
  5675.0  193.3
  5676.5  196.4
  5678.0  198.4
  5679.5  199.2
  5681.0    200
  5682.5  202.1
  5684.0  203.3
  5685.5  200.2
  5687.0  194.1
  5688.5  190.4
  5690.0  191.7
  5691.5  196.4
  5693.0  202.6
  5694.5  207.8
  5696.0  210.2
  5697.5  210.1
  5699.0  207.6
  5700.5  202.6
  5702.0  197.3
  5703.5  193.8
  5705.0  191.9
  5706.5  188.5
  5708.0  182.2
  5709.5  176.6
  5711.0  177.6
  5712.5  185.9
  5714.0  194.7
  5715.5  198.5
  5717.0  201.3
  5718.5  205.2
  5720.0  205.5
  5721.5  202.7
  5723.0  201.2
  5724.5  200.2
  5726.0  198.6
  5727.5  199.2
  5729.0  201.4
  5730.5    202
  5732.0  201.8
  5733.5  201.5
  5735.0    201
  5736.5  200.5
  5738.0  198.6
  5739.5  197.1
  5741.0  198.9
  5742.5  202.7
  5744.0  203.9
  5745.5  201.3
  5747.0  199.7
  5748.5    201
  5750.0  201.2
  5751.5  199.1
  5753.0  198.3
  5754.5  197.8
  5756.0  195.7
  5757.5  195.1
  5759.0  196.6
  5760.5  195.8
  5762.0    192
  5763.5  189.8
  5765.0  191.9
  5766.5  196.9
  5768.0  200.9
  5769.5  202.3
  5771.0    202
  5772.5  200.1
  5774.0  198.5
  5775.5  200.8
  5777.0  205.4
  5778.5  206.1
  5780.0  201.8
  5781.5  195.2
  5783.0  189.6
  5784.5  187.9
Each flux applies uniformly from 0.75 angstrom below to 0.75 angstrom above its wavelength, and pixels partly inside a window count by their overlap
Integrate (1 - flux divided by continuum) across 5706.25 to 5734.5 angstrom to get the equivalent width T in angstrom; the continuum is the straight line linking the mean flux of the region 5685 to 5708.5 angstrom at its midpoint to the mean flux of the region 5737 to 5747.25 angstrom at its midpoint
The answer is 0.4 angstrom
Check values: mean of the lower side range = 198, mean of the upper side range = 200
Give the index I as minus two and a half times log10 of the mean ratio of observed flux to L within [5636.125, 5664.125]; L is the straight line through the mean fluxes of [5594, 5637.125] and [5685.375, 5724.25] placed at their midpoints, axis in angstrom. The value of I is 0.00 mag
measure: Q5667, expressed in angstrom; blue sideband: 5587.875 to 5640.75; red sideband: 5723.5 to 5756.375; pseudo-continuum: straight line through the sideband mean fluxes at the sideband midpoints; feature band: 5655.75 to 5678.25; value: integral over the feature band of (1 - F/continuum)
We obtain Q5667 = 0.6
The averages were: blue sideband 193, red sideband 200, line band 191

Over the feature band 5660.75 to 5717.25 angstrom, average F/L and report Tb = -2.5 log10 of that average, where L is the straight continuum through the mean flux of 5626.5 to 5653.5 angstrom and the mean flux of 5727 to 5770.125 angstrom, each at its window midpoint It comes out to 0.023 mag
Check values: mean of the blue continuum 201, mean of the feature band 196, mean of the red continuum 199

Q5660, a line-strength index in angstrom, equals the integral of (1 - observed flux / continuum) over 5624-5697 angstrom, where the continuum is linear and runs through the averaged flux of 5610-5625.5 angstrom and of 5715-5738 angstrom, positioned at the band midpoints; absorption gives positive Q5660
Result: -0.88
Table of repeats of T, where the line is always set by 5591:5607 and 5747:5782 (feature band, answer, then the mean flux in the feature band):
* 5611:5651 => -0.92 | 197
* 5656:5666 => 0.37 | 186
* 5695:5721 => -0.03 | 196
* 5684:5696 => -0.23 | 199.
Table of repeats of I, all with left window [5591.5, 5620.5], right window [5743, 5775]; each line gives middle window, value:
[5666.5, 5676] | 0.01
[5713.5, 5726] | -0.03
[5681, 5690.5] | -0.01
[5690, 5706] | -0.03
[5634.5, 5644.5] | -0.02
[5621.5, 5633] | -0.03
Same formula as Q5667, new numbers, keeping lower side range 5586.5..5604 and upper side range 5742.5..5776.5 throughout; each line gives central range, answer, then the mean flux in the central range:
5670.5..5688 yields -0.37 angstrom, 197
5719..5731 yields -0.34 angstrom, 201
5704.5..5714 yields 0.50 angstrom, 184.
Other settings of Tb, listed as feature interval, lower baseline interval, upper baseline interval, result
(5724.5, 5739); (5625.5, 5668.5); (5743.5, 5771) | -0.016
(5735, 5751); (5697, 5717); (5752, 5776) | -0.027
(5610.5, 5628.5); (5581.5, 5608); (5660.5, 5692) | -0.008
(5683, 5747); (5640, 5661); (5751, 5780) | -0.008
